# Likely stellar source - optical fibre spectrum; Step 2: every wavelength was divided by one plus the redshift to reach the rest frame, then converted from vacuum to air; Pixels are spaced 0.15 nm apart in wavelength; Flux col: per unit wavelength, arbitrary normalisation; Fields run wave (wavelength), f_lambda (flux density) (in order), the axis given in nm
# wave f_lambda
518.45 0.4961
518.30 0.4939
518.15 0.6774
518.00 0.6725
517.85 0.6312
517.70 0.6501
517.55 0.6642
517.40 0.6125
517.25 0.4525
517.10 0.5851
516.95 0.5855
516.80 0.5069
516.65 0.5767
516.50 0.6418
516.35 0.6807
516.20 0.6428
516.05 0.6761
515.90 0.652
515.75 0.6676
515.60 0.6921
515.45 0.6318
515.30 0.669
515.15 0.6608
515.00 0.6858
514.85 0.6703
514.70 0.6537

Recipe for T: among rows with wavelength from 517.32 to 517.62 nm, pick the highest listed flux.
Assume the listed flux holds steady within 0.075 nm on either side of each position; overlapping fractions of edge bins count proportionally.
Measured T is 0.6642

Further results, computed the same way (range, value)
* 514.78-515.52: 0.6858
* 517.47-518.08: 0.6725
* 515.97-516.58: 0.6807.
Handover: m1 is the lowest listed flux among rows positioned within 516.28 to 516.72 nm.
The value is 0.5767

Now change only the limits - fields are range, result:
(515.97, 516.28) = 0.6428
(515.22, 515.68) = 0.6318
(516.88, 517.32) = 0.4525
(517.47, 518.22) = 0.6312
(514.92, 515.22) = 0.6608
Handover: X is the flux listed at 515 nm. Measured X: 0.6858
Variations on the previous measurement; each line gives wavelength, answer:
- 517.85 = 0.6312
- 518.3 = 0.4939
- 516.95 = 0.5855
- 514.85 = 0.6703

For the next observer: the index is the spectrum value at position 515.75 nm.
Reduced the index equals 0.6676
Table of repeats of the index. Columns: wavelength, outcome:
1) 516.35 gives 0.6807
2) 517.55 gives 0.6642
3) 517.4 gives 0.6125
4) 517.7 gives 0.6501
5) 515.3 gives 0.669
